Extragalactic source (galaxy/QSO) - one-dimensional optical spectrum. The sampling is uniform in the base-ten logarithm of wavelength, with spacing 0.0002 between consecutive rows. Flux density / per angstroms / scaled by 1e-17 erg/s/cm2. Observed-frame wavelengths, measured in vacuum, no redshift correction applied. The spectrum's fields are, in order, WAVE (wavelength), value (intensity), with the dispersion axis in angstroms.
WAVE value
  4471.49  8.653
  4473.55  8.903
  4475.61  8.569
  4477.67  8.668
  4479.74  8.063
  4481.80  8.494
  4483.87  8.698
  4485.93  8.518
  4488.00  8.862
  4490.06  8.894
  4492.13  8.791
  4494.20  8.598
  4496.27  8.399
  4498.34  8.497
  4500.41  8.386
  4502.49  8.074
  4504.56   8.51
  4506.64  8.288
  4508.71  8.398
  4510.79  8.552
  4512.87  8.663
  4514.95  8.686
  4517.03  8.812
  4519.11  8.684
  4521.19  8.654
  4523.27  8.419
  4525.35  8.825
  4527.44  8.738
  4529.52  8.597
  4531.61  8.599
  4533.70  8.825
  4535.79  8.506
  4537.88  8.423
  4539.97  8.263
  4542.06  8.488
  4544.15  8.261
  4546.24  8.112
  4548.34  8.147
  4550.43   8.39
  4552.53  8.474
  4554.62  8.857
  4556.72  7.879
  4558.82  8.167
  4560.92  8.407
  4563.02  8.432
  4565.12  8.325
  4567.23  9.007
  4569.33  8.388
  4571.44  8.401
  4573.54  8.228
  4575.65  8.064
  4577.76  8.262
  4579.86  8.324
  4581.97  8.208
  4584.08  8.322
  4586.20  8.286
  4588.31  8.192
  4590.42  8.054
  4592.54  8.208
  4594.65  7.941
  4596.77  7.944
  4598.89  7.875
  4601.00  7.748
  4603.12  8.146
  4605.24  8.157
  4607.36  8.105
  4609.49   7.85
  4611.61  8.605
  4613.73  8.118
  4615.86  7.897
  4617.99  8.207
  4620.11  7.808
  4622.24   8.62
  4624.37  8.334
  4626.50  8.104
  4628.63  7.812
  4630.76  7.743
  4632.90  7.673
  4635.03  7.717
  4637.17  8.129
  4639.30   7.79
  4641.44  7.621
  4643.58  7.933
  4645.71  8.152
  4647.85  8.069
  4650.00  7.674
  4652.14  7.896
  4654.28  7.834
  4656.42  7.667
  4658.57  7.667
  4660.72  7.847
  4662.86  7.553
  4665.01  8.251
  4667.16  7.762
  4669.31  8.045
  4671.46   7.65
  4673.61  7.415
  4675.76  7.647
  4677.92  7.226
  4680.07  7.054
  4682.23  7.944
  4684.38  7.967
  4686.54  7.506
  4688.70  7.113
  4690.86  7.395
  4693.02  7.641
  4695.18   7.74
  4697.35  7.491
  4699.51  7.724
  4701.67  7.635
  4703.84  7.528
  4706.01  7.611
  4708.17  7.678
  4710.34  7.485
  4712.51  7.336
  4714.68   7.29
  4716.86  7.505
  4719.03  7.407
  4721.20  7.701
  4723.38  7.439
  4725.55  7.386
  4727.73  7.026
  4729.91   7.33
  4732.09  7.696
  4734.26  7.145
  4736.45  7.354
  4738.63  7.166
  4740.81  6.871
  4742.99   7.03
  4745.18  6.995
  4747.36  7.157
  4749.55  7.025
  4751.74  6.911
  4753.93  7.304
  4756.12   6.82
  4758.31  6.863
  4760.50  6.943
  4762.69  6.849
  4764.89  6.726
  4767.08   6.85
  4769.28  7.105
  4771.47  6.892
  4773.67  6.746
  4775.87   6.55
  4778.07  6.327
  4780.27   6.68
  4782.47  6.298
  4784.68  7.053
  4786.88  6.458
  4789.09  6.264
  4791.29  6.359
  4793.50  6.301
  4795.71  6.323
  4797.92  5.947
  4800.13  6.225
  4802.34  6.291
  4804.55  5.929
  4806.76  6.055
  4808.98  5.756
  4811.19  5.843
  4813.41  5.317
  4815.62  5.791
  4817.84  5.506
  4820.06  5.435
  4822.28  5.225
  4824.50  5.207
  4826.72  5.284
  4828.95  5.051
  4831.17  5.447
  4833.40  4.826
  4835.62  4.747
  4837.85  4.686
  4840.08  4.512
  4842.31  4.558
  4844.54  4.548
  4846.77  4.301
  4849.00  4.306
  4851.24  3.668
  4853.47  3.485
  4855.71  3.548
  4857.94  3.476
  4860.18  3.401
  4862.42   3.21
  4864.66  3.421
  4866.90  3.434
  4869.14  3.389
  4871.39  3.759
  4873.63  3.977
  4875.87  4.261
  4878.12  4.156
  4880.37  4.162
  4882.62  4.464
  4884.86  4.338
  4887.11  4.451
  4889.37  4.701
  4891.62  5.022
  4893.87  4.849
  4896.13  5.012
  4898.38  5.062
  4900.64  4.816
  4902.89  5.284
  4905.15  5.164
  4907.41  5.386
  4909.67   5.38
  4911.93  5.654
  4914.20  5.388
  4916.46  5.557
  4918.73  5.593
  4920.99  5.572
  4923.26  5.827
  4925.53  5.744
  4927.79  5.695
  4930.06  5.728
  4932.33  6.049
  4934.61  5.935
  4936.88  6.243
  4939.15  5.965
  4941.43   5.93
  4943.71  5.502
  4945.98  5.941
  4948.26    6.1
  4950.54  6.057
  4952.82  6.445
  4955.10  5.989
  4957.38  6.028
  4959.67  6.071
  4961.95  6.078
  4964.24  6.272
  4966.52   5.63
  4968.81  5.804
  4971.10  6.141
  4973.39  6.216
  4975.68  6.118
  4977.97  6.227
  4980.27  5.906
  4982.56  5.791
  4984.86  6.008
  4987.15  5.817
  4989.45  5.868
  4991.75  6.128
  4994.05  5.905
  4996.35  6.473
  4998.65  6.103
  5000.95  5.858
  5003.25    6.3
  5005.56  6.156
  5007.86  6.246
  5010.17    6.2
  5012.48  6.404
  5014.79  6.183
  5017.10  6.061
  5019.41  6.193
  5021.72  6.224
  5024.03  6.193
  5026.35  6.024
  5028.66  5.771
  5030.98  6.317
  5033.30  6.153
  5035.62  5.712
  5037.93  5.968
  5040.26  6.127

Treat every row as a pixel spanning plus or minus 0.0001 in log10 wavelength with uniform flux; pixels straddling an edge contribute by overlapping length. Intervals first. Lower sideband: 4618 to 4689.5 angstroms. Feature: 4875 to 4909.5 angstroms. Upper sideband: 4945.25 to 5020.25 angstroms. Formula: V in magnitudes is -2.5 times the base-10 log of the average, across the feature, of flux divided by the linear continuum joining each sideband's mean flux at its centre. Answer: 0.346 mag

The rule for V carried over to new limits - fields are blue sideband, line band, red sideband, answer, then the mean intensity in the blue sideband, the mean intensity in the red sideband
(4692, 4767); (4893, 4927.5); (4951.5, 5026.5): 0.200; 7.28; 6.09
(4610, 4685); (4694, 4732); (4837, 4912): -0.098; 7.87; 4.33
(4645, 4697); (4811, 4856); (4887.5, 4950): 0.286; 7.69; 5.52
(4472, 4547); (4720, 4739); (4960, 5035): 0.010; 8.55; 6.08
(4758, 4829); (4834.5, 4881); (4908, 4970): 0.463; 6.2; 5.85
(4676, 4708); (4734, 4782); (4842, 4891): -0.121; 7.55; 3.96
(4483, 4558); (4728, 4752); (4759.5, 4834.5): -0.087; 8.52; 6.11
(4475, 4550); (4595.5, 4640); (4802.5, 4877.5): -0.108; 8.52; 4.6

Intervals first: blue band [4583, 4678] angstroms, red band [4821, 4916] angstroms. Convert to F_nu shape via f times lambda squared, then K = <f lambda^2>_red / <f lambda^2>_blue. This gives 0.6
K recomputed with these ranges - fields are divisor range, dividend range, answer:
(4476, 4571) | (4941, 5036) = 0.87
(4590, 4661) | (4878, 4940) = 0.75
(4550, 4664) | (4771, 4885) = 0.69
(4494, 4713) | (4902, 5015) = 0.85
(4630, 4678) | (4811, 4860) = 0.65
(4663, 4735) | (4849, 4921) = 0.64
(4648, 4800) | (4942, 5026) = 0.94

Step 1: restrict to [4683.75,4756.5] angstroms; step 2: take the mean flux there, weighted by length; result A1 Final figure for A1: 7.36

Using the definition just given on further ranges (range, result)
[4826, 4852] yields 4.66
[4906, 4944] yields 5.71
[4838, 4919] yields 4.43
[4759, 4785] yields 6.74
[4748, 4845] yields 6.05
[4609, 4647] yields 8.01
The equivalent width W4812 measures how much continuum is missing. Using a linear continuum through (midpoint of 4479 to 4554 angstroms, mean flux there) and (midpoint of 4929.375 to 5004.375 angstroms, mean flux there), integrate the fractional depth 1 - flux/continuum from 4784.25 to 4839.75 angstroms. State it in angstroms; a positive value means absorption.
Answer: 9.6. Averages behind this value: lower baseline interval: 8.52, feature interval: 5.7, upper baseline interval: 6.02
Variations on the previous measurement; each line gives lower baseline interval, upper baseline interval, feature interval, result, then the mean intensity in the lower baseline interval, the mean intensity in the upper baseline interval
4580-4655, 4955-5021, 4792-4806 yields 1.78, 8.03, 6.08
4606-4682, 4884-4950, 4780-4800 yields 0.58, 7.87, 5.46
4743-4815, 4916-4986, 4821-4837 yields 3.16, 6.54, 5.94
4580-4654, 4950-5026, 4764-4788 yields 1.67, 8.03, 6.09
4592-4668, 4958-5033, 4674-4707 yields 0.43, 7.96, 6.08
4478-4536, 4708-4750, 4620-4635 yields -0.24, 8.57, 7.3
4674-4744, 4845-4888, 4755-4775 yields -2.27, 7.44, 3.86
